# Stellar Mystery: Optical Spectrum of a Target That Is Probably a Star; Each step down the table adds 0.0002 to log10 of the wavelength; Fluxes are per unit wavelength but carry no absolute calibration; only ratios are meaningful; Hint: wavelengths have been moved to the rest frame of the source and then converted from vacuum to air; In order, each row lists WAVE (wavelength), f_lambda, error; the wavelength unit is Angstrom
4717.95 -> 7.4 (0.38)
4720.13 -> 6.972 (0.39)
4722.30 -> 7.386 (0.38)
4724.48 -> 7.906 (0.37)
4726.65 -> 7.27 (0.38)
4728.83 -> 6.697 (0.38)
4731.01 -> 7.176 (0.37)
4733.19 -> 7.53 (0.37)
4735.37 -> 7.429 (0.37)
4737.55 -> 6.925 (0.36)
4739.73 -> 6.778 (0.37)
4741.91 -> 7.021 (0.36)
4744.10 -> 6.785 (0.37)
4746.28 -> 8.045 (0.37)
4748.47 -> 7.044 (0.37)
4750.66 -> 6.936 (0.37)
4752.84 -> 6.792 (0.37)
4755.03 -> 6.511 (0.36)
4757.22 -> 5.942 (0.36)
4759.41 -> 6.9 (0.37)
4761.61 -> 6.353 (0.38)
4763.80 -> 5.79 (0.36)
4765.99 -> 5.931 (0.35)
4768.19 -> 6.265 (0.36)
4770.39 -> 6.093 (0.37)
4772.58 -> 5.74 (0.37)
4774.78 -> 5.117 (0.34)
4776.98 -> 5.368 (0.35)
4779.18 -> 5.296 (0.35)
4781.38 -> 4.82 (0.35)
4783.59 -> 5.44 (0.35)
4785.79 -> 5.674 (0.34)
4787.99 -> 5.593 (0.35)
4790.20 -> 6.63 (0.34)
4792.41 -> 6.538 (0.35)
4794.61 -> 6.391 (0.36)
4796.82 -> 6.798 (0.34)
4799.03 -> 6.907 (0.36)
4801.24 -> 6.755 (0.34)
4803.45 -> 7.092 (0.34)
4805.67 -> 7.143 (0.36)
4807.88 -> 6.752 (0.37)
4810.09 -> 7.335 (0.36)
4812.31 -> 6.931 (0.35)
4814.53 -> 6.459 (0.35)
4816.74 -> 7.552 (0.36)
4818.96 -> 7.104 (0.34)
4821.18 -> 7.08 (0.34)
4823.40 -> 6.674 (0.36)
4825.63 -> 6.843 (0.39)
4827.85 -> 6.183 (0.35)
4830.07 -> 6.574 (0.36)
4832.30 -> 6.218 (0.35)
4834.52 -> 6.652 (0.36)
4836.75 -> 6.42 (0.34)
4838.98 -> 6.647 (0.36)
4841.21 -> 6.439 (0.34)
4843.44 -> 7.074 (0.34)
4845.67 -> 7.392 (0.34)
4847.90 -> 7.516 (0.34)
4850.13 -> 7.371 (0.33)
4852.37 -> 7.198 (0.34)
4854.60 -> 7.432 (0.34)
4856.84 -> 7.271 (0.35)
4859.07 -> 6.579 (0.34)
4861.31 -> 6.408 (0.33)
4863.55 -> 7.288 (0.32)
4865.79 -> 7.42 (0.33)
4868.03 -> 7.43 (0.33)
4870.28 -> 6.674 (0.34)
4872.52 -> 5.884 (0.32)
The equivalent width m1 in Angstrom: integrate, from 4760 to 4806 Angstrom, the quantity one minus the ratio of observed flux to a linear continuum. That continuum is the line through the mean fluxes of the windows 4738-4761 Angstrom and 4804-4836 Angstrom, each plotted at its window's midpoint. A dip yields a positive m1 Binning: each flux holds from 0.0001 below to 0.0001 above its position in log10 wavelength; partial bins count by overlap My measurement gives 5.2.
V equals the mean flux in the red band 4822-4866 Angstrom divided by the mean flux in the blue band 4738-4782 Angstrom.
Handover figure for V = 1.1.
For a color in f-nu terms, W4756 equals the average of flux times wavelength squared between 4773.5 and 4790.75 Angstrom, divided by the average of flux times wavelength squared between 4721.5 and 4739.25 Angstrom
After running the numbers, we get 0.77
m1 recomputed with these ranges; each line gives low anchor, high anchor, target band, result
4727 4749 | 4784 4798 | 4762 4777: 1.8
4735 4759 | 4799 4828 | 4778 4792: 2.6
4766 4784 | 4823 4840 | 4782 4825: -4.4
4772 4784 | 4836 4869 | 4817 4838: -0.7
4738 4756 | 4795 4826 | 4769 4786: 3.7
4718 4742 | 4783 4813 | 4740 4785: 4.6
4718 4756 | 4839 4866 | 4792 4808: 0.7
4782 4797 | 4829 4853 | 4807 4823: -1.4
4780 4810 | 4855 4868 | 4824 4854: 0.0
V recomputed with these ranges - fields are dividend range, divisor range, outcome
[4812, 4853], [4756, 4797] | 1.16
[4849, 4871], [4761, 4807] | 1.17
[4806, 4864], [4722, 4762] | 0.98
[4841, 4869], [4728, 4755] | 1.01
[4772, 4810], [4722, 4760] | 0.87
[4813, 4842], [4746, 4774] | 1.04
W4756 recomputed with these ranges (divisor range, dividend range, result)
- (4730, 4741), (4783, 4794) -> 0.86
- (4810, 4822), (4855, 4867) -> 1.01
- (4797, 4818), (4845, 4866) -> 1.05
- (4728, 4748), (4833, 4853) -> 1.01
